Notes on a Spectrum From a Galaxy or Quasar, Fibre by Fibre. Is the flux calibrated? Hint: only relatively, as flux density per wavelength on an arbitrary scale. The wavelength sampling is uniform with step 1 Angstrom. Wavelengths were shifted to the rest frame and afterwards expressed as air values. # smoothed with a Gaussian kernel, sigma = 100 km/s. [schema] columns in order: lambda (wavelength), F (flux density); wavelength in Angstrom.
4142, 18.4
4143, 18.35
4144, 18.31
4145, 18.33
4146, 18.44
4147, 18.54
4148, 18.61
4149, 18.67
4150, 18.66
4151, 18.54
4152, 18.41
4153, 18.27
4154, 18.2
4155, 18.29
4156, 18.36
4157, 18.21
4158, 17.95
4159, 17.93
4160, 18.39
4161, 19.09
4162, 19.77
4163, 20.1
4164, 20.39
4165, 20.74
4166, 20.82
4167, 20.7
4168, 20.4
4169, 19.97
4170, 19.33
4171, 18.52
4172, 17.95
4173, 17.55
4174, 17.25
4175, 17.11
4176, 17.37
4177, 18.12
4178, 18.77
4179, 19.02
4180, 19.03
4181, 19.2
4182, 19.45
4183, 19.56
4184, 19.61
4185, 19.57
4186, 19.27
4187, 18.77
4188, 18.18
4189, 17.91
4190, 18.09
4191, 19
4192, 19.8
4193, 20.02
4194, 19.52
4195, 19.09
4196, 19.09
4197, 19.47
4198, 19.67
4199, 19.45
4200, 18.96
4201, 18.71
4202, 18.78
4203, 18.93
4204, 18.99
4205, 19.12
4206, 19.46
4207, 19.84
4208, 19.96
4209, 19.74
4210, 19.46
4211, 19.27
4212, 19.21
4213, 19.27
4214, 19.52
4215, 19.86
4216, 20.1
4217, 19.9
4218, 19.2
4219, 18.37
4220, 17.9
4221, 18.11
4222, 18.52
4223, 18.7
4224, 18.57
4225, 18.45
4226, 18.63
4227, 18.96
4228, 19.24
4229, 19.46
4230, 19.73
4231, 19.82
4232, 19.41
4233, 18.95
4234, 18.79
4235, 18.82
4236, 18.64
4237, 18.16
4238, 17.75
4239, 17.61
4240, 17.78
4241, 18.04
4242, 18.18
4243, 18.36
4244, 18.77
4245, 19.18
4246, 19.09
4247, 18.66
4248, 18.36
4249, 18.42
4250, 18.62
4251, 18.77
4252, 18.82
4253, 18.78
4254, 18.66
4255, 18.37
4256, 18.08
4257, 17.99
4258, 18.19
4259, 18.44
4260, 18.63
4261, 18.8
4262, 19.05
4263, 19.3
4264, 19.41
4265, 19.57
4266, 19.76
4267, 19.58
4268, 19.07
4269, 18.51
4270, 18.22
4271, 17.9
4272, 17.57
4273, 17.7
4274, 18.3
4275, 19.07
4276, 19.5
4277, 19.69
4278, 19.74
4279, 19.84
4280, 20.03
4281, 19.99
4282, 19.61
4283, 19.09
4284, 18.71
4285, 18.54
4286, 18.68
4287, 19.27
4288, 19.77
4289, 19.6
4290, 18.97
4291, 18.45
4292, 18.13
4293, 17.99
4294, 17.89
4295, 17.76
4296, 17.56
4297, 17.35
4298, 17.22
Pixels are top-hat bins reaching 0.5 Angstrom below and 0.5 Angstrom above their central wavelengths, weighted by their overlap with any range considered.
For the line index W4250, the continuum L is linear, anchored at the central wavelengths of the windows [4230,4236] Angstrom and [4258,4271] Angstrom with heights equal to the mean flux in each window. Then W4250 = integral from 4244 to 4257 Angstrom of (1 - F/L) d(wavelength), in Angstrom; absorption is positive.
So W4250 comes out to 0.3 Angstrom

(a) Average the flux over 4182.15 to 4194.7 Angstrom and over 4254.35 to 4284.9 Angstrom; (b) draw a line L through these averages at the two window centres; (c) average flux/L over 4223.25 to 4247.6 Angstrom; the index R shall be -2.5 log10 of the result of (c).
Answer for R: 0.017 mag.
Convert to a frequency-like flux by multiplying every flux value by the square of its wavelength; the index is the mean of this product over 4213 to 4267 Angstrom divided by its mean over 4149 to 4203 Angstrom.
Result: 1.02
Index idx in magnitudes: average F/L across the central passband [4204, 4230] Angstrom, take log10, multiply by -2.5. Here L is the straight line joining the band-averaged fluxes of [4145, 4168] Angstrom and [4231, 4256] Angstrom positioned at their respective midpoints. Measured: -0.03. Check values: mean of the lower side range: 19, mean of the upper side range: 18.6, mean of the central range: 19.2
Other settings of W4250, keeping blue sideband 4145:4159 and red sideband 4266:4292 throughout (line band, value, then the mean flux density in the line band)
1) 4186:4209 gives -0.7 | 19.1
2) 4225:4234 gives -0.2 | 19.2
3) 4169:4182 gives 0.1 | 18.4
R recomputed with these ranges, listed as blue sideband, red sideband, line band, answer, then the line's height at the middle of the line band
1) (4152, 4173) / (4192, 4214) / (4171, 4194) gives 0.03 mag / 19.2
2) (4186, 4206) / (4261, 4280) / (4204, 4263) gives 0.01 mag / 19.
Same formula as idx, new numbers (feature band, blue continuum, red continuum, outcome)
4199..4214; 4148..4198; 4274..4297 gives -0.02 mag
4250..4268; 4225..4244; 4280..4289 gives 0.01 mag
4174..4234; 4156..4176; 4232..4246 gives -0.02 mag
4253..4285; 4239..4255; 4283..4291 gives -0.01 mag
